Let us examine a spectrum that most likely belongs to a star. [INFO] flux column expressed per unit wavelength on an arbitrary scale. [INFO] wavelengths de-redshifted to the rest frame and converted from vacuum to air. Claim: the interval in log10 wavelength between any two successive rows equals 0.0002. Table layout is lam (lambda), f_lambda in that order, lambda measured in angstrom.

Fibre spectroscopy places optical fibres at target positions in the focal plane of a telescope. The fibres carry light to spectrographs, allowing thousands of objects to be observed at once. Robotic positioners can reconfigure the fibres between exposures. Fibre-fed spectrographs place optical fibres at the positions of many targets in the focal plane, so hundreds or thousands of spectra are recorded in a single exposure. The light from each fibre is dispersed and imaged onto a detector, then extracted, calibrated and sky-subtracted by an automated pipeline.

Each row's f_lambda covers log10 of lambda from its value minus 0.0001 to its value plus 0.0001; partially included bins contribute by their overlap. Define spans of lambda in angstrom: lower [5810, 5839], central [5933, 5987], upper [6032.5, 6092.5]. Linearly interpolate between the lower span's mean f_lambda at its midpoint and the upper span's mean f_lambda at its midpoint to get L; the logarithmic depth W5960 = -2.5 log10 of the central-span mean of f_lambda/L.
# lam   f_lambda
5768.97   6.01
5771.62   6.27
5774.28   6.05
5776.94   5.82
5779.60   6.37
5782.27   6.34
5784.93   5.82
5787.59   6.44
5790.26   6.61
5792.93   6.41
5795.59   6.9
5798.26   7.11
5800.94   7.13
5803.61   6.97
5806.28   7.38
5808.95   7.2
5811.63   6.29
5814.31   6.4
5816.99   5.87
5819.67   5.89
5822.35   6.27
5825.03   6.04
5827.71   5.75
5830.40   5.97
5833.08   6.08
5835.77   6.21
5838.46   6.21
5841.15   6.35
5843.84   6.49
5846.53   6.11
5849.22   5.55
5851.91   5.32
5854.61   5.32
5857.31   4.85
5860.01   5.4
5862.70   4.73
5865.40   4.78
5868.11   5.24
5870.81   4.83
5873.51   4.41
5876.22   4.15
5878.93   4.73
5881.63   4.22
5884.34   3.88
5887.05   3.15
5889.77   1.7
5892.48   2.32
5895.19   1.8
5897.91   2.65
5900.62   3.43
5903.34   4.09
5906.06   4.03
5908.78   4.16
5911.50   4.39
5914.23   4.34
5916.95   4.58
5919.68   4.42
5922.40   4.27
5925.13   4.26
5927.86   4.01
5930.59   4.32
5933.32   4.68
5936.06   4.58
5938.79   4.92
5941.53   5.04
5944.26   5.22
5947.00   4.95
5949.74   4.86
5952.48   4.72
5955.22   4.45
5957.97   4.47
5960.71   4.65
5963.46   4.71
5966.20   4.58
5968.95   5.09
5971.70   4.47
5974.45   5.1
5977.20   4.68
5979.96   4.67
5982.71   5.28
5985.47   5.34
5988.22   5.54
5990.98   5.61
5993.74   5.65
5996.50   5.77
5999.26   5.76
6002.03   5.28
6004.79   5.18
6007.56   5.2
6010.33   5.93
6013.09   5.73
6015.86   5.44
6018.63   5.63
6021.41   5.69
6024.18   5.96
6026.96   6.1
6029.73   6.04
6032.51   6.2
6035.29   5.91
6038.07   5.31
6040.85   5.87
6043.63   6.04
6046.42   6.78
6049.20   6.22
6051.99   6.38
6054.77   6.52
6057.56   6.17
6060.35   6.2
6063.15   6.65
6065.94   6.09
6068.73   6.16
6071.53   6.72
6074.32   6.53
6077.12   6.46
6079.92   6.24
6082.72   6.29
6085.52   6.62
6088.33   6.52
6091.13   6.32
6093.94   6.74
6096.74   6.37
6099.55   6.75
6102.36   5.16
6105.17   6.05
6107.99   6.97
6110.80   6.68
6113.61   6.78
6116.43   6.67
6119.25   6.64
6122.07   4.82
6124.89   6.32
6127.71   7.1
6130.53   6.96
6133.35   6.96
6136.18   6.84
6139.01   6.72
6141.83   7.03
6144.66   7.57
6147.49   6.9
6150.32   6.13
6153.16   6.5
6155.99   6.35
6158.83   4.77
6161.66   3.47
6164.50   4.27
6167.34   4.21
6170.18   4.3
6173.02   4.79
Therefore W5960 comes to 0.27 mag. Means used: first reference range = 6.09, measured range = 4.83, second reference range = 6.28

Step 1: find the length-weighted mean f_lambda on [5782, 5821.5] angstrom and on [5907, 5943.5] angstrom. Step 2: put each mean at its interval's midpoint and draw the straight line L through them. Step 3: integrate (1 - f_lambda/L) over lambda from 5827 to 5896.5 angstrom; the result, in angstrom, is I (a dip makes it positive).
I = 10.0 angstrom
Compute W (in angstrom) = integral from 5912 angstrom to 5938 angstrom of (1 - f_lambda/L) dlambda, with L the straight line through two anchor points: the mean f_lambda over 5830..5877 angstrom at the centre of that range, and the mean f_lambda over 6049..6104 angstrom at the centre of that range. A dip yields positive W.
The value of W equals 6.08 angstrom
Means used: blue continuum 5.45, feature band 4.4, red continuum 6.36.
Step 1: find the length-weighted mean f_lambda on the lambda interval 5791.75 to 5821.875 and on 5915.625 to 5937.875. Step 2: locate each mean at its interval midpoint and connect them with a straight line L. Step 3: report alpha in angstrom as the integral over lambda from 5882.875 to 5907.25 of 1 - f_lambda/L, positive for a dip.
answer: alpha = 9.7 angstrom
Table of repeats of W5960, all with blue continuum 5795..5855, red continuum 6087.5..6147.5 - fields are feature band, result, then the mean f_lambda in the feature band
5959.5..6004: 0.25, 5.14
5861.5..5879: 0.33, 4.69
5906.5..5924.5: 0.42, 4.34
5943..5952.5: 0.28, 4.96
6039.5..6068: 0.04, 6.29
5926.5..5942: 0.37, 4.56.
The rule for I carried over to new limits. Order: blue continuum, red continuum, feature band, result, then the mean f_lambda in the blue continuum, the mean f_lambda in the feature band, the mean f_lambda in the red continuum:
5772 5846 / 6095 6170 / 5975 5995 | 3.2 angstrom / 6.38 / 5.24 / 6.16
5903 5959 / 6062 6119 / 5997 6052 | -1.6 angstrom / 4.52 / 5.82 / 6.44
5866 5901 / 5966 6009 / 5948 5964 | 0.3 angstrom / 3.61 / 4.65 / 5.22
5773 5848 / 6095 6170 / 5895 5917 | 8.9 angstrom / 6.37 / 3.77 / 6.16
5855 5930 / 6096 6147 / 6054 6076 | -1.5 angstrom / 4.05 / 6.38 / 6.59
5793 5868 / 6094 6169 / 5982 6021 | 3.9 angstrom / 6.08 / 5.53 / 6.19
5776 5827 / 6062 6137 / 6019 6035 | 1.2 angstrom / 6.48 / 5.97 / 6.46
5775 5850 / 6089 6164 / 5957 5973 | 4.2 angstrom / 6.36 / 4.67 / 6.34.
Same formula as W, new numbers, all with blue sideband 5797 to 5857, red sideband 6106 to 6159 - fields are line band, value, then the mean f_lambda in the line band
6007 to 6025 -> 2.2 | 5.67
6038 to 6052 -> 0.8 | 6.15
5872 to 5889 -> 6.2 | 4.01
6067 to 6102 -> 0.6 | 6.43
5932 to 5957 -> 6.1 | 4.82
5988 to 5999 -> 1.3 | 5.67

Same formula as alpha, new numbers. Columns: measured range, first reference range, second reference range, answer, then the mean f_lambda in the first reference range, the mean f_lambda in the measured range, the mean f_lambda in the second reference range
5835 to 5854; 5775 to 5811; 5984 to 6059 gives 1.3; 6.64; 6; 5.82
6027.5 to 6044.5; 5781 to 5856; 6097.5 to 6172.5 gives 0.7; 6.3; 5.9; 6.1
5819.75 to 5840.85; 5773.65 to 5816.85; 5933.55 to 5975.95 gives 0.3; 6.57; 6.08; 4.78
